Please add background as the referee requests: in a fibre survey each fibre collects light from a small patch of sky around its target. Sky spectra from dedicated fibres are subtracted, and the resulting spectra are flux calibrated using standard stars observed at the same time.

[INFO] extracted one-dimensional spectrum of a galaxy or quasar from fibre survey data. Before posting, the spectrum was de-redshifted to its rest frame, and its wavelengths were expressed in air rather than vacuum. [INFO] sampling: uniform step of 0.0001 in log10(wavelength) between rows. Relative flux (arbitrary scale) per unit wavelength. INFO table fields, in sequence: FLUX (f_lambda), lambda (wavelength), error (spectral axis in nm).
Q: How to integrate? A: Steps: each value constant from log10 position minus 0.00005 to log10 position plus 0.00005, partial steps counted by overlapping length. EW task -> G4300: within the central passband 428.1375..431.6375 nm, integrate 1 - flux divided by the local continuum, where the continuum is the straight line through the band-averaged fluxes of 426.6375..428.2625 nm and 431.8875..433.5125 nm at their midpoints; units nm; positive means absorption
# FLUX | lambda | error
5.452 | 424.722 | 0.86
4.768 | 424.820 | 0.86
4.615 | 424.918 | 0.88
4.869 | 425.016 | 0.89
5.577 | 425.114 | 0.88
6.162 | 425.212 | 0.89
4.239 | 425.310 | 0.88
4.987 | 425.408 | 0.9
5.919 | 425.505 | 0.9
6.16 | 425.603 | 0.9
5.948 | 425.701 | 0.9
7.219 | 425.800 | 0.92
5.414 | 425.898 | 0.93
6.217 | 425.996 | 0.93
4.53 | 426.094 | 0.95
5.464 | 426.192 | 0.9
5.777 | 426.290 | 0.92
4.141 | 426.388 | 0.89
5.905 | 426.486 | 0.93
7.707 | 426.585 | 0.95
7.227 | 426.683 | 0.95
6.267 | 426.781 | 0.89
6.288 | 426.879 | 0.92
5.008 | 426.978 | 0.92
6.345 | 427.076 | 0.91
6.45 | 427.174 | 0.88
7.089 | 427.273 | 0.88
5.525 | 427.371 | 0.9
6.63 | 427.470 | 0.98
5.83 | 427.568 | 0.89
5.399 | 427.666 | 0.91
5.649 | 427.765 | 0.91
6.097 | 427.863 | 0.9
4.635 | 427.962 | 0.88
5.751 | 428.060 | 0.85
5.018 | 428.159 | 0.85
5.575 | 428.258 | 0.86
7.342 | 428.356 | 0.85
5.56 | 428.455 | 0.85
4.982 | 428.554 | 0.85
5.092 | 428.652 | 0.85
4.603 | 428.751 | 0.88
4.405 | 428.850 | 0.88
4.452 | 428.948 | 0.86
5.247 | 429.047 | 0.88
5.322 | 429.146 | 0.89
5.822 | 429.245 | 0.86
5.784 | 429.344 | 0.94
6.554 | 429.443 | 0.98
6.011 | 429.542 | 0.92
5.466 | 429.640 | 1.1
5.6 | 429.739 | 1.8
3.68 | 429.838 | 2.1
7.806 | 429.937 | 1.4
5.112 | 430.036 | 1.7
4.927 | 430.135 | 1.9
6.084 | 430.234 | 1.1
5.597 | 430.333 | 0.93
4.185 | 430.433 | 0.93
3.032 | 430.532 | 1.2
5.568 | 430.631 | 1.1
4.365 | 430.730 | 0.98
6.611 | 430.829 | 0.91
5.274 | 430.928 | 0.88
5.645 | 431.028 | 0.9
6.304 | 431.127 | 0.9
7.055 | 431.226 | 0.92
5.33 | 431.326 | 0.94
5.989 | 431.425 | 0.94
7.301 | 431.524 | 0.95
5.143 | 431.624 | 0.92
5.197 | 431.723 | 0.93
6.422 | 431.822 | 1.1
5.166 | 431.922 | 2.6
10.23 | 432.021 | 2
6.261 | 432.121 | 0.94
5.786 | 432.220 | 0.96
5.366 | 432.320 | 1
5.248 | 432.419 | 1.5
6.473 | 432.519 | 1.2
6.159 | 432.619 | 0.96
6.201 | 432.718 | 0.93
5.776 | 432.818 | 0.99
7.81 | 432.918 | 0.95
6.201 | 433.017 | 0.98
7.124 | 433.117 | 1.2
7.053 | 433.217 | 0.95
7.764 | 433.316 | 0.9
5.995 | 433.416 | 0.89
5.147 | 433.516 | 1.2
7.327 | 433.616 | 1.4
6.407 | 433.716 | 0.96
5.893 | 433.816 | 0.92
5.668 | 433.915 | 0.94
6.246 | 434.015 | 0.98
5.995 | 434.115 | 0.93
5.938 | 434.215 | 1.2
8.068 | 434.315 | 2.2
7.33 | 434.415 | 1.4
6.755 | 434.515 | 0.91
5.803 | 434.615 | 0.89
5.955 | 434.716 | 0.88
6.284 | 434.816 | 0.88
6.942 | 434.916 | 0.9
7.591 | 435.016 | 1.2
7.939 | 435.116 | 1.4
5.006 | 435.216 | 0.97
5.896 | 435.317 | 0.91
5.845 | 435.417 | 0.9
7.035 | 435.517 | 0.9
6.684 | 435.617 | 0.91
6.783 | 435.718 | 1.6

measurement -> 0.39 nm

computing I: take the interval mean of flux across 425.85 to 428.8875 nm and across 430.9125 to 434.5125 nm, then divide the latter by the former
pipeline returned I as 1.1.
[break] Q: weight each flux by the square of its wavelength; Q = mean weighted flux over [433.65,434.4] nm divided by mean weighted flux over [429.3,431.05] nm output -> 1.20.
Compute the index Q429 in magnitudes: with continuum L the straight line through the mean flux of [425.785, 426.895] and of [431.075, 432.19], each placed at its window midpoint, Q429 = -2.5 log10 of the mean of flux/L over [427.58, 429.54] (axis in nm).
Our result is 0.130 mag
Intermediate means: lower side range 5.97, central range 5.46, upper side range 6.39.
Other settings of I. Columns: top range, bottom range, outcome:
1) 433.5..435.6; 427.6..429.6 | 1.18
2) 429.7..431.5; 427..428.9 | 0.97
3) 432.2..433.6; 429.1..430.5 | 1.14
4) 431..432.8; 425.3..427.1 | 1.06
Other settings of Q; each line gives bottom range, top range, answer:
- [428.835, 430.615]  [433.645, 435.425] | 1.24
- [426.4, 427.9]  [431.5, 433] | 1.04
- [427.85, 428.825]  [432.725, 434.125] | 1.22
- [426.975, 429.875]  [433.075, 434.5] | 1.21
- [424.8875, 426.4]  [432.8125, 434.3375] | 1.23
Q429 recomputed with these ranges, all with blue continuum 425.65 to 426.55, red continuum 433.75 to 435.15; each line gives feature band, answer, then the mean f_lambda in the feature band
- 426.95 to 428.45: -0.01 mag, 5.89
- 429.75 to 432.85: 0.08 mag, 5.78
